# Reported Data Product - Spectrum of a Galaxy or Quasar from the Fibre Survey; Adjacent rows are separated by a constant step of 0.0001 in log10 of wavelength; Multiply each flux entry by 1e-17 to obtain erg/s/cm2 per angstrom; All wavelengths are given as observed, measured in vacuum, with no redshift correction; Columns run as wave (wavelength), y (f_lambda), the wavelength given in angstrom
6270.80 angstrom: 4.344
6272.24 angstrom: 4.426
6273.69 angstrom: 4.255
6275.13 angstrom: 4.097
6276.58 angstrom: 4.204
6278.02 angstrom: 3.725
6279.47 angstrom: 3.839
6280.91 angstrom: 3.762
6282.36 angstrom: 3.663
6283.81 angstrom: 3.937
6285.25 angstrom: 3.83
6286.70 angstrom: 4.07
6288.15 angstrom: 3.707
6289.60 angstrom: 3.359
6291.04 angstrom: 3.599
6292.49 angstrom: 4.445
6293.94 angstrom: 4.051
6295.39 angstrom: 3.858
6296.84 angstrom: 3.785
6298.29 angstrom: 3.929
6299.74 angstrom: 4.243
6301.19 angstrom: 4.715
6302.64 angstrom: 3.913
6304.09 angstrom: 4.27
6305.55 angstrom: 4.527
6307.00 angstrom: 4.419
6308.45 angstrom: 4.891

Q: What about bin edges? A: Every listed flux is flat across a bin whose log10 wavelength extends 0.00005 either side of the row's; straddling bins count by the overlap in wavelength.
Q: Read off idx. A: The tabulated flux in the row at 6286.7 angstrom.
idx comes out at 4.07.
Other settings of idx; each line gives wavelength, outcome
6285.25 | 3.83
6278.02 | 3.725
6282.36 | 3.663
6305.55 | 4.527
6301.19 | 4.715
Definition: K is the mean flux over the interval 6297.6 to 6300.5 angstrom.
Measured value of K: 4.1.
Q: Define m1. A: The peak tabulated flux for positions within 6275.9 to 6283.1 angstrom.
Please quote 4.204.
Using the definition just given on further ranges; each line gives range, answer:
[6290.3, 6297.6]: 4.445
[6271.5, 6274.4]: 4.426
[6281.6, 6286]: 3.937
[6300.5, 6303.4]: 4.715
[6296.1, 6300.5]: 4.243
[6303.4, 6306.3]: 4.527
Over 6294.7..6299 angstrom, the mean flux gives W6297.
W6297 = 3.86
